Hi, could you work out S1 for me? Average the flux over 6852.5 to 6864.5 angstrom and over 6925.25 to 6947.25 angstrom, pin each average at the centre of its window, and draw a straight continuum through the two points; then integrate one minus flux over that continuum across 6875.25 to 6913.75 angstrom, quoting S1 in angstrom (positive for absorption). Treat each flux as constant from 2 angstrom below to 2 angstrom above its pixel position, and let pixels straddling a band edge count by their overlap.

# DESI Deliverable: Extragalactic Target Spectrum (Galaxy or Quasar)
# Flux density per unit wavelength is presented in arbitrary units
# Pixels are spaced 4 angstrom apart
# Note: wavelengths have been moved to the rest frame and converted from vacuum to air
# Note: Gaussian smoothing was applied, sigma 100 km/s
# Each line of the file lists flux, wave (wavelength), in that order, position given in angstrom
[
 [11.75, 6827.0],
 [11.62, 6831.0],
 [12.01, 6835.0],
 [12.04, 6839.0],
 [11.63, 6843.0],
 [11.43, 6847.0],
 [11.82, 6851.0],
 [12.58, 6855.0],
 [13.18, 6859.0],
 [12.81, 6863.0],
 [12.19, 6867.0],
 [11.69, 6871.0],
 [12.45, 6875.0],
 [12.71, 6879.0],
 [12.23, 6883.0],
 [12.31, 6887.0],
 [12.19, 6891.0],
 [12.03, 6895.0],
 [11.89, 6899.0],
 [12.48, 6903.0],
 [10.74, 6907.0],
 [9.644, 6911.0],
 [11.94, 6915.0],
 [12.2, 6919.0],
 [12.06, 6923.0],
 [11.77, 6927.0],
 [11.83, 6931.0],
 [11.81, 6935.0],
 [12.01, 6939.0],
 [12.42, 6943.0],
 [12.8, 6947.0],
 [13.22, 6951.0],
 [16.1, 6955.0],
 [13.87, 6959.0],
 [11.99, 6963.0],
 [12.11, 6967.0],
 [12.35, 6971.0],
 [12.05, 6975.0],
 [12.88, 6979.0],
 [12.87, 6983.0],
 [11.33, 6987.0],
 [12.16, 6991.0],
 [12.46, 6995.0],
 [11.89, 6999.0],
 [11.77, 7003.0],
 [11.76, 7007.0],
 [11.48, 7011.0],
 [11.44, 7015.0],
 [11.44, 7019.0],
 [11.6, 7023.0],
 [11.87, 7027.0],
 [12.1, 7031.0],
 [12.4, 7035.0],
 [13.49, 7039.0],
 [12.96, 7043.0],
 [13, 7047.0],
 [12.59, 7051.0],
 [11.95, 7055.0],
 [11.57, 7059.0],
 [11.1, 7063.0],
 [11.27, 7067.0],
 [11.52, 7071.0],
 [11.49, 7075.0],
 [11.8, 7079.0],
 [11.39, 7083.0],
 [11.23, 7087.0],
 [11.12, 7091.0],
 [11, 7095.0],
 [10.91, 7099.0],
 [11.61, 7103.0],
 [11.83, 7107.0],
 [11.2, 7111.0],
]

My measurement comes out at 2.0 angstrom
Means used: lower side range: 12.8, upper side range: 12.1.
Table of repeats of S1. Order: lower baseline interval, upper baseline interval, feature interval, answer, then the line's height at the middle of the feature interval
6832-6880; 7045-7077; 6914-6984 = -3.3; 12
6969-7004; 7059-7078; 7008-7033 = 0.4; 11.9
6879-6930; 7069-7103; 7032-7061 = -2.8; 11.4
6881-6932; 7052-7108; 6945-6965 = -3.3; 11.7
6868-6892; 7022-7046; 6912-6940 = 1.0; 12.3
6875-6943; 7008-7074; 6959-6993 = -1.1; 11.9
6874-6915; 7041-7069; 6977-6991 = -0.4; 12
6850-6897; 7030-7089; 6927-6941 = 0.4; 12.2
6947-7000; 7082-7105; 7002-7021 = 1.1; 12.2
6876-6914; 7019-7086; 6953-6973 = -2.3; 11.9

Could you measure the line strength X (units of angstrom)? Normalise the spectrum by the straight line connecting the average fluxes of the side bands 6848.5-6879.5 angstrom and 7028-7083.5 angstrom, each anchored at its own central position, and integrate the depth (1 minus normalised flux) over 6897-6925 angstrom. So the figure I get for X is 1.71 angstrom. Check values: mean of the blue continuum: 12.4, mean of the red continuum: 12.1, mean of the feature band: 11.6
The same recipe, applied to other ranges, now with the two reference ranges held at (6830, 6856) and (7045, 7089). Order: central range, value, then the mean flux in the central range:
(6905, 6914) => 1.09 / 10.4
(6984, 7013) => -0.27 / 11.9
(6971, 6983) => -0.75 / 12.5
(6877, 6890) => -0.62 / 12.4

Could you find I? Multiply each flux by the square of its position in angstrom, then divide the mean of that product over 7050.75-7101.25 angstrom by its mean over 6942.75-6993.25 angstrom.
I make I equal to 0.92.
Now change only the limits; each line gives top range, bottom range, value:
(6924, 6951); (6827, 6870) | 1.03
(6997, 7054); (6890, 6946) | 1.06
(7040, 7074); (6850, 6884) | 1.02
